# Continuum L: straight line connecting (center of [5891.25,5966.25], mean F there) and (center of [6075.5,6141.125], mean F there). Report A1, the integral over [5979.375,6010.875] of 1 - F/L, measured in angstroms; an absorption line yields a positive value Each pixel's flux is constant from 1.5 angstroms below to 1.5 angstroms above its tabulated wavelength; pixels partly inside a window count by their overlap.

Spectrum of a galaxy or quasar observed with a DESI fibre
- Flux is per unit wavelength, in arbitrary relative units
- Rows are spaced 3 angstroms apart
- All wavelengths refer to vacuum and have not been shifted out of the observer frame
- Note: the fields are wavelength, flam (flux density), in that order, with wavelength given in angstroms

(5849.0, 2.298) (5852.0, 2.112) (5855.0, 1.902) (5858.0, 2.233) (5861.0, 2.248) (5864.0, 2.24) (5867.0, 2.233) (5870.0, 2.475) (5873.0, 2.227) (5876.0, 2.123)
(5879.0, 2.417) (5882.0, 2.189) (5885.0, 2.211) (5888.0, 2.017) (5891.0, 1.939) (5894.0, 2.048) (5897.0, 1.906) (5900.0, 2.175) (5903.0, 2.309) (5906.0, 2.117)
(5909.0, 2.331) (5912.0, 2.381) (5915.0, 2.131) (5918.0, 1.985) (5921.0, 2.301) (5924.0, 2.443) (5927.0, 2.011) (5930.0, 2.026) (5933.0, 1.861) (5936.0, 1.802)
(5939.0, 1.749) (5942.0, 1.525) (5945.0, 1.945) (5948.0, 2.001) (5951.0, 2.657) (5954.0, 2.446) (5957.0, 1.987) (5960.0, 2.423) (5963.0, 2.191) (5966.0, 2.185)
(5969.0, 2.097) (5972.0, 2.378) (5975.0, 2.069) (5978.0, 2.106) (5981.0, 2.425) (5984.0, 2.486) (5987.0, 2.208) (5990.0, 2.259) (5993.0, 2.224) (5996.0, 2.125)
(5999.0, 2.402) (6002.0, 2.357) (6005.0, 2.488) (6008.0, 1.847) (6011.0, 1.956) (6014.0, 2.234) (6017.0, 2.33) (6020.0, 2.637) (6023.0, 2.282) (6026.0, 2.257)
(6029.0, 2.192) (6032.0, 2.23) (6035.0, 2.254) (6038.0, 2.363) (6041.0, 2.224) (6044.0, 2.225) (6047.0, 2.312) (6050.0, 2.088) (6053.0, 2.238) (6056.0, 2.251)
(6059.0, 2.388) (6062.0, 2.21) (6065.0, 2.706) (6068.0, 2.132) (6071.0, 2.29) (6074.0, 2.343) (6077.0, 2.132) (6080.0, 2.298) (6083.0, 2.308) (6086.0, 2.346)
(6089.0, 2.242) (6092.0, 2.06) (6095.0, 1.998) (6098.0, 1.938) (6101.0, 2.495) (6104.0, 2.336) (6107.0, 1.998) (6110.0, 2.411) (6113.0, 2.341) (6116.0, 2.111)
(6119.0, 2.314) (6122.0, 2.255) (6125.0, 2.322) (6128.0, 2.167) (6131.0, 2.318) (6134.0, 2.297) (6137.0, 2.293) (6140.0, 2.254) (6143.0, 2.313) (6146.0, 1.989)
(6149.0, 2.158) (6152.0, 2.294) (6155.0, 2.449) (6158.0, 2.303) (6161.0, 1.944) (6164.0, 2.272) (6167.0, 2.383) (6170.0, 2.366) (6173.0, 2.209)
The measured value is -1.6 angstroms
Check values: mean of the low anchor 2.11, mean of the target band 2.27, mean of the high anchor 2.24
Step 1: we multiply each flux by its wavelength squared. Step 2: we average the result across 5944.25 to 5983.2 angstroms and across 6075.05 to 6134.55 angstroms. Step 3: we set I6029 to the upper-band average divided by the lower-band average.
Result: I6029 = 1.05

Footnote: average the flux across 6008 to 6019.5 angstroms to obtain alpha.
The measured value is 2.17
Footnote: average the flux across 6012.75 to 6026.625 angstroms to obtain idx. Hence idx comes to 2.36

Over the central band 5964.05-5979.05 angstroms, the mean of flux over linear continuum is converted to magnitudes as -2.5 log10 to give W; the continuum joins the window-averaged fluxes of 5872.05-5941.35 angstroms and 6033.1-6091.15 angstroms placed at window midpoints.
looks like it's 0.005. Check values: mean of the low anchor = 2.11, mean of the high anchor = 2.28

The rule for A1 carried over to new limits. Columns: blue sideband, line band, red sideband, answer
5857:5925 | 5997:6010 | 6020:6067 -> 0.1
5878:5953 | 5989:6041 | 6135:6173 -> -2.3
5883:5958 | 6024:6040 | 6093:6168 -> -0.7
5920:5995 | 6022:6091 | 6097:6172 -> -2.0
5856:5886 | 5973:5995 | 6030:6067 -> 0.2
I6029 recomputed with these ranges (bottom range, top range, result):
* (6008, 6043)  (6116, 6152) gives 1.03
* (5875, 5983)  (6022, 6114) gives 1.10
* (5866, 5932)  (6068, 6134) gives 1.10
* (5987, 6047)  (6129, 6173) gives 1.04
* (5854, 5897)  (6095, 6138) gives 1.12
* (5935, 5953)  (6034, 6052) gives 1.18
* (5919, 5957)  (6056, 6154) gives 1.16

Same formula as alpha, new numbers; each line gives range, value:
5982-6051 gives 2.26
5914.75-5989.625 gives 2.14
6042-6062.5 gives 2.25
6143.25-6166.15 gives 2.21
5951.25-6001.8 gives 2.26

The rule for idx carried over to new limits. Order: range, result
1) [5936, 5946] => 1.74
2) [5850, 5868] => 2.16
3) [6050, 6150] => 2.25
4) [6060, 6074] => 2.34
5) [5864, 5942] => 2.13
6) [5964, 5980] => 2.18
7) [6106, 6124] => 2.25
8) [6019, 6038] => 2.3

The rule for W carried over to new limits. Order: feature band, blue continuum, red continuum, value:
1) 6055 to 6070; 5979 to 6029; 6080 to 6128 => -0.04 mag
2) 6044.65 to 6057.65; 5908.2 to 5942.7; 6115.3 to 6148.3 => -0.03 mag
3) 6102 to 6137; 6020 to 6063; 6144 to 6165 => -0.02 mag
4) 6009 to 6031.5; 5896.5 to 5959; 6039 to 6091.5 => -0.02 mag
